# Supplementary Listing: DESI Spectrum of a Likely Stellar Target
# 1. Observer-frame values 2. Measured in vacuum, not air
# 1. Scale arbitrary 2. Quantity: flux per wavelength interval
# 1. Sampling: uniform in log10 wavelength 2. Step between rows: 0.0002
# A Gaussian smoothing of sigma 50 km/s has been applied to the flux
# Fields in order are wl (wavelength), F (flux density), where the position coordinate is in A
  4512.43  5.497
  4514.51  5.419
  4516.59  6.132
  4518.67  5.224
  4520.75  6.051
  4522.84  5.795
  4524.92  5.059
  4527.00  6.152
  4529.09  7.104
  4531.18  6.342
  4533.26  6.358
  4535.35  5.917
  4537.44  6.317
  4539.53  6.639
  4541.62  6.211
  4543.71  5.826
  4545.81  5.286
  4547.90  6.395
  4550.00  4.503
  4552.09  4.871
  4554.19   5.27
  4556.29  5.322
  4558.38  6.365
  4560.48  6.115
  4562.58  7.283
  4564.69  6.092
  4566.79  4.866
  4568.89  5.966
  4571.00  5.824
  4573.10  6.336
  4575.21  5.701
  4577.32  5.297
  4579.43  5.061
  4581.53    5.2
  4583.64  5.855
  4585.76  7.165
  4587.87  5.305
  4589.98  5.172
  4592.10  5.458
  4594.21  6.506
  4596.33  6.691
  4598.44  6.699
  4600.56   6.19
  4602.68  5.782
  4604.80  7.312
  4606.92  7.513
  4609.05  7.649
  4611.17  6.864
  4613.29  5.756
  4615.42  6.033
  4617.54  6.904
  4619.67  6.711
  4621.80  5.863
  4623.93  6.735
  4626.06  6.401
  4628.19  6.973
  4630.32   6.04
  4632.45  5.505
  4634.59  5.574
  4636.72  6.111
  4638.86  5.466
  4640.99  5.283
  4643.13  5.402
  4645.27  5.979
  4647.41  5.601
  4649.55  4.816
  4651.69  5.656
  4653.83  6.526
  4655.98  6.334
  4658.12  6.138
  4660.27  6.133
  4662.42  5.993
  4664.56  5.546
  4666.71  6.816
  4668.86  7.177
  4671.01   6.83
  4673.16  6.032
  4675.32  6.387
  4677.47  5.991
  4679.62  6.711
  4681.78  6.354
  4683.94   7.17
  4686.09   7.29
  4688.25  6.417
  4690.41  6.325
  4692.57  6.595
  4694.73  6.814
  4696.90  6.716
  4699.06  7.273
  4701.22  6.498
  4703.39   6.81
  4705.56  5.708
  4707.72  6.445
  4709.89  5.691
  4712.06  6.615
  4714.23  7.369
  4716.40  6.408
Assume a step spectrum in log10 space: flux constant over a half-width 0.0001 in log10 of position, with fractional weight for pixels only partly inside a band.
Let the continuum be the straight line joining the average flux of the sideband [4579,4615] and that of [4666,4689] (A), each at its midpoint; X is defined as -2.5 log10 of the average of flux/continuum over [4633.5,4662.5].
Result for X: 0.13 mag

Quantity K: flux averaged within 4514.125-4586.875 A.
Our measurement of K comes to 5.87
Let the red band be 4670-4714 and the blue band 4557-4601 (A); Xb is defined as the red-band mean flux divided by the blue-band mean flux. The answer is 1.10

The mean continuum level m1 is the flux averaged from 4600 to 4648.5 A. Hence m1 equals 6.24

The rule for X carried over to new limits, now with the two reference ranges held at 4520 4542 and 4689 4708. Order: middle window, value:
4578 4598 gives 0.08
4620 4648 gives 0.08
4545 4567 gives 0.10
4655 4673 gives 0.02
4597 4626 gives -0.04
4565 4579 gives 0.11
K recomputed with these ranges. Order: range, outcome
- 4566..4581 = 5.58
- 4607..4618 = 6.7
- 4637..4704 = 6.29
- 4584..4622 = 6.42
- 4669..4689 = 6.61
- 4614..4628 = 6.46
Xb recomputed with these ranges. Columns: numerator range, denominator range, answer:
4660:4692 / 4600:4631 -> 0.98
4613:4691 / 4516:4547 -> 1.03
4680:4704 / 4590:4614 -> 1.03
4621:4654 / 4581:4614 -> 0.92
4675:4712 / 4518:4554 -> 1.11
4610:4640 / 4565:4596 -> 1.09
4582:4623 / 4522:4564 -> 1.07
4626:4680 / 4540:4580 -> 1.05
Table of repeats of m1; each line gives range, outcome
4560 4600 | 5.93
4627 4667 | 5.87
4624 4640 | 6.05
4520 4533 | 6.1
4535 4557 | 5.68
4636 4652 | 5.52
